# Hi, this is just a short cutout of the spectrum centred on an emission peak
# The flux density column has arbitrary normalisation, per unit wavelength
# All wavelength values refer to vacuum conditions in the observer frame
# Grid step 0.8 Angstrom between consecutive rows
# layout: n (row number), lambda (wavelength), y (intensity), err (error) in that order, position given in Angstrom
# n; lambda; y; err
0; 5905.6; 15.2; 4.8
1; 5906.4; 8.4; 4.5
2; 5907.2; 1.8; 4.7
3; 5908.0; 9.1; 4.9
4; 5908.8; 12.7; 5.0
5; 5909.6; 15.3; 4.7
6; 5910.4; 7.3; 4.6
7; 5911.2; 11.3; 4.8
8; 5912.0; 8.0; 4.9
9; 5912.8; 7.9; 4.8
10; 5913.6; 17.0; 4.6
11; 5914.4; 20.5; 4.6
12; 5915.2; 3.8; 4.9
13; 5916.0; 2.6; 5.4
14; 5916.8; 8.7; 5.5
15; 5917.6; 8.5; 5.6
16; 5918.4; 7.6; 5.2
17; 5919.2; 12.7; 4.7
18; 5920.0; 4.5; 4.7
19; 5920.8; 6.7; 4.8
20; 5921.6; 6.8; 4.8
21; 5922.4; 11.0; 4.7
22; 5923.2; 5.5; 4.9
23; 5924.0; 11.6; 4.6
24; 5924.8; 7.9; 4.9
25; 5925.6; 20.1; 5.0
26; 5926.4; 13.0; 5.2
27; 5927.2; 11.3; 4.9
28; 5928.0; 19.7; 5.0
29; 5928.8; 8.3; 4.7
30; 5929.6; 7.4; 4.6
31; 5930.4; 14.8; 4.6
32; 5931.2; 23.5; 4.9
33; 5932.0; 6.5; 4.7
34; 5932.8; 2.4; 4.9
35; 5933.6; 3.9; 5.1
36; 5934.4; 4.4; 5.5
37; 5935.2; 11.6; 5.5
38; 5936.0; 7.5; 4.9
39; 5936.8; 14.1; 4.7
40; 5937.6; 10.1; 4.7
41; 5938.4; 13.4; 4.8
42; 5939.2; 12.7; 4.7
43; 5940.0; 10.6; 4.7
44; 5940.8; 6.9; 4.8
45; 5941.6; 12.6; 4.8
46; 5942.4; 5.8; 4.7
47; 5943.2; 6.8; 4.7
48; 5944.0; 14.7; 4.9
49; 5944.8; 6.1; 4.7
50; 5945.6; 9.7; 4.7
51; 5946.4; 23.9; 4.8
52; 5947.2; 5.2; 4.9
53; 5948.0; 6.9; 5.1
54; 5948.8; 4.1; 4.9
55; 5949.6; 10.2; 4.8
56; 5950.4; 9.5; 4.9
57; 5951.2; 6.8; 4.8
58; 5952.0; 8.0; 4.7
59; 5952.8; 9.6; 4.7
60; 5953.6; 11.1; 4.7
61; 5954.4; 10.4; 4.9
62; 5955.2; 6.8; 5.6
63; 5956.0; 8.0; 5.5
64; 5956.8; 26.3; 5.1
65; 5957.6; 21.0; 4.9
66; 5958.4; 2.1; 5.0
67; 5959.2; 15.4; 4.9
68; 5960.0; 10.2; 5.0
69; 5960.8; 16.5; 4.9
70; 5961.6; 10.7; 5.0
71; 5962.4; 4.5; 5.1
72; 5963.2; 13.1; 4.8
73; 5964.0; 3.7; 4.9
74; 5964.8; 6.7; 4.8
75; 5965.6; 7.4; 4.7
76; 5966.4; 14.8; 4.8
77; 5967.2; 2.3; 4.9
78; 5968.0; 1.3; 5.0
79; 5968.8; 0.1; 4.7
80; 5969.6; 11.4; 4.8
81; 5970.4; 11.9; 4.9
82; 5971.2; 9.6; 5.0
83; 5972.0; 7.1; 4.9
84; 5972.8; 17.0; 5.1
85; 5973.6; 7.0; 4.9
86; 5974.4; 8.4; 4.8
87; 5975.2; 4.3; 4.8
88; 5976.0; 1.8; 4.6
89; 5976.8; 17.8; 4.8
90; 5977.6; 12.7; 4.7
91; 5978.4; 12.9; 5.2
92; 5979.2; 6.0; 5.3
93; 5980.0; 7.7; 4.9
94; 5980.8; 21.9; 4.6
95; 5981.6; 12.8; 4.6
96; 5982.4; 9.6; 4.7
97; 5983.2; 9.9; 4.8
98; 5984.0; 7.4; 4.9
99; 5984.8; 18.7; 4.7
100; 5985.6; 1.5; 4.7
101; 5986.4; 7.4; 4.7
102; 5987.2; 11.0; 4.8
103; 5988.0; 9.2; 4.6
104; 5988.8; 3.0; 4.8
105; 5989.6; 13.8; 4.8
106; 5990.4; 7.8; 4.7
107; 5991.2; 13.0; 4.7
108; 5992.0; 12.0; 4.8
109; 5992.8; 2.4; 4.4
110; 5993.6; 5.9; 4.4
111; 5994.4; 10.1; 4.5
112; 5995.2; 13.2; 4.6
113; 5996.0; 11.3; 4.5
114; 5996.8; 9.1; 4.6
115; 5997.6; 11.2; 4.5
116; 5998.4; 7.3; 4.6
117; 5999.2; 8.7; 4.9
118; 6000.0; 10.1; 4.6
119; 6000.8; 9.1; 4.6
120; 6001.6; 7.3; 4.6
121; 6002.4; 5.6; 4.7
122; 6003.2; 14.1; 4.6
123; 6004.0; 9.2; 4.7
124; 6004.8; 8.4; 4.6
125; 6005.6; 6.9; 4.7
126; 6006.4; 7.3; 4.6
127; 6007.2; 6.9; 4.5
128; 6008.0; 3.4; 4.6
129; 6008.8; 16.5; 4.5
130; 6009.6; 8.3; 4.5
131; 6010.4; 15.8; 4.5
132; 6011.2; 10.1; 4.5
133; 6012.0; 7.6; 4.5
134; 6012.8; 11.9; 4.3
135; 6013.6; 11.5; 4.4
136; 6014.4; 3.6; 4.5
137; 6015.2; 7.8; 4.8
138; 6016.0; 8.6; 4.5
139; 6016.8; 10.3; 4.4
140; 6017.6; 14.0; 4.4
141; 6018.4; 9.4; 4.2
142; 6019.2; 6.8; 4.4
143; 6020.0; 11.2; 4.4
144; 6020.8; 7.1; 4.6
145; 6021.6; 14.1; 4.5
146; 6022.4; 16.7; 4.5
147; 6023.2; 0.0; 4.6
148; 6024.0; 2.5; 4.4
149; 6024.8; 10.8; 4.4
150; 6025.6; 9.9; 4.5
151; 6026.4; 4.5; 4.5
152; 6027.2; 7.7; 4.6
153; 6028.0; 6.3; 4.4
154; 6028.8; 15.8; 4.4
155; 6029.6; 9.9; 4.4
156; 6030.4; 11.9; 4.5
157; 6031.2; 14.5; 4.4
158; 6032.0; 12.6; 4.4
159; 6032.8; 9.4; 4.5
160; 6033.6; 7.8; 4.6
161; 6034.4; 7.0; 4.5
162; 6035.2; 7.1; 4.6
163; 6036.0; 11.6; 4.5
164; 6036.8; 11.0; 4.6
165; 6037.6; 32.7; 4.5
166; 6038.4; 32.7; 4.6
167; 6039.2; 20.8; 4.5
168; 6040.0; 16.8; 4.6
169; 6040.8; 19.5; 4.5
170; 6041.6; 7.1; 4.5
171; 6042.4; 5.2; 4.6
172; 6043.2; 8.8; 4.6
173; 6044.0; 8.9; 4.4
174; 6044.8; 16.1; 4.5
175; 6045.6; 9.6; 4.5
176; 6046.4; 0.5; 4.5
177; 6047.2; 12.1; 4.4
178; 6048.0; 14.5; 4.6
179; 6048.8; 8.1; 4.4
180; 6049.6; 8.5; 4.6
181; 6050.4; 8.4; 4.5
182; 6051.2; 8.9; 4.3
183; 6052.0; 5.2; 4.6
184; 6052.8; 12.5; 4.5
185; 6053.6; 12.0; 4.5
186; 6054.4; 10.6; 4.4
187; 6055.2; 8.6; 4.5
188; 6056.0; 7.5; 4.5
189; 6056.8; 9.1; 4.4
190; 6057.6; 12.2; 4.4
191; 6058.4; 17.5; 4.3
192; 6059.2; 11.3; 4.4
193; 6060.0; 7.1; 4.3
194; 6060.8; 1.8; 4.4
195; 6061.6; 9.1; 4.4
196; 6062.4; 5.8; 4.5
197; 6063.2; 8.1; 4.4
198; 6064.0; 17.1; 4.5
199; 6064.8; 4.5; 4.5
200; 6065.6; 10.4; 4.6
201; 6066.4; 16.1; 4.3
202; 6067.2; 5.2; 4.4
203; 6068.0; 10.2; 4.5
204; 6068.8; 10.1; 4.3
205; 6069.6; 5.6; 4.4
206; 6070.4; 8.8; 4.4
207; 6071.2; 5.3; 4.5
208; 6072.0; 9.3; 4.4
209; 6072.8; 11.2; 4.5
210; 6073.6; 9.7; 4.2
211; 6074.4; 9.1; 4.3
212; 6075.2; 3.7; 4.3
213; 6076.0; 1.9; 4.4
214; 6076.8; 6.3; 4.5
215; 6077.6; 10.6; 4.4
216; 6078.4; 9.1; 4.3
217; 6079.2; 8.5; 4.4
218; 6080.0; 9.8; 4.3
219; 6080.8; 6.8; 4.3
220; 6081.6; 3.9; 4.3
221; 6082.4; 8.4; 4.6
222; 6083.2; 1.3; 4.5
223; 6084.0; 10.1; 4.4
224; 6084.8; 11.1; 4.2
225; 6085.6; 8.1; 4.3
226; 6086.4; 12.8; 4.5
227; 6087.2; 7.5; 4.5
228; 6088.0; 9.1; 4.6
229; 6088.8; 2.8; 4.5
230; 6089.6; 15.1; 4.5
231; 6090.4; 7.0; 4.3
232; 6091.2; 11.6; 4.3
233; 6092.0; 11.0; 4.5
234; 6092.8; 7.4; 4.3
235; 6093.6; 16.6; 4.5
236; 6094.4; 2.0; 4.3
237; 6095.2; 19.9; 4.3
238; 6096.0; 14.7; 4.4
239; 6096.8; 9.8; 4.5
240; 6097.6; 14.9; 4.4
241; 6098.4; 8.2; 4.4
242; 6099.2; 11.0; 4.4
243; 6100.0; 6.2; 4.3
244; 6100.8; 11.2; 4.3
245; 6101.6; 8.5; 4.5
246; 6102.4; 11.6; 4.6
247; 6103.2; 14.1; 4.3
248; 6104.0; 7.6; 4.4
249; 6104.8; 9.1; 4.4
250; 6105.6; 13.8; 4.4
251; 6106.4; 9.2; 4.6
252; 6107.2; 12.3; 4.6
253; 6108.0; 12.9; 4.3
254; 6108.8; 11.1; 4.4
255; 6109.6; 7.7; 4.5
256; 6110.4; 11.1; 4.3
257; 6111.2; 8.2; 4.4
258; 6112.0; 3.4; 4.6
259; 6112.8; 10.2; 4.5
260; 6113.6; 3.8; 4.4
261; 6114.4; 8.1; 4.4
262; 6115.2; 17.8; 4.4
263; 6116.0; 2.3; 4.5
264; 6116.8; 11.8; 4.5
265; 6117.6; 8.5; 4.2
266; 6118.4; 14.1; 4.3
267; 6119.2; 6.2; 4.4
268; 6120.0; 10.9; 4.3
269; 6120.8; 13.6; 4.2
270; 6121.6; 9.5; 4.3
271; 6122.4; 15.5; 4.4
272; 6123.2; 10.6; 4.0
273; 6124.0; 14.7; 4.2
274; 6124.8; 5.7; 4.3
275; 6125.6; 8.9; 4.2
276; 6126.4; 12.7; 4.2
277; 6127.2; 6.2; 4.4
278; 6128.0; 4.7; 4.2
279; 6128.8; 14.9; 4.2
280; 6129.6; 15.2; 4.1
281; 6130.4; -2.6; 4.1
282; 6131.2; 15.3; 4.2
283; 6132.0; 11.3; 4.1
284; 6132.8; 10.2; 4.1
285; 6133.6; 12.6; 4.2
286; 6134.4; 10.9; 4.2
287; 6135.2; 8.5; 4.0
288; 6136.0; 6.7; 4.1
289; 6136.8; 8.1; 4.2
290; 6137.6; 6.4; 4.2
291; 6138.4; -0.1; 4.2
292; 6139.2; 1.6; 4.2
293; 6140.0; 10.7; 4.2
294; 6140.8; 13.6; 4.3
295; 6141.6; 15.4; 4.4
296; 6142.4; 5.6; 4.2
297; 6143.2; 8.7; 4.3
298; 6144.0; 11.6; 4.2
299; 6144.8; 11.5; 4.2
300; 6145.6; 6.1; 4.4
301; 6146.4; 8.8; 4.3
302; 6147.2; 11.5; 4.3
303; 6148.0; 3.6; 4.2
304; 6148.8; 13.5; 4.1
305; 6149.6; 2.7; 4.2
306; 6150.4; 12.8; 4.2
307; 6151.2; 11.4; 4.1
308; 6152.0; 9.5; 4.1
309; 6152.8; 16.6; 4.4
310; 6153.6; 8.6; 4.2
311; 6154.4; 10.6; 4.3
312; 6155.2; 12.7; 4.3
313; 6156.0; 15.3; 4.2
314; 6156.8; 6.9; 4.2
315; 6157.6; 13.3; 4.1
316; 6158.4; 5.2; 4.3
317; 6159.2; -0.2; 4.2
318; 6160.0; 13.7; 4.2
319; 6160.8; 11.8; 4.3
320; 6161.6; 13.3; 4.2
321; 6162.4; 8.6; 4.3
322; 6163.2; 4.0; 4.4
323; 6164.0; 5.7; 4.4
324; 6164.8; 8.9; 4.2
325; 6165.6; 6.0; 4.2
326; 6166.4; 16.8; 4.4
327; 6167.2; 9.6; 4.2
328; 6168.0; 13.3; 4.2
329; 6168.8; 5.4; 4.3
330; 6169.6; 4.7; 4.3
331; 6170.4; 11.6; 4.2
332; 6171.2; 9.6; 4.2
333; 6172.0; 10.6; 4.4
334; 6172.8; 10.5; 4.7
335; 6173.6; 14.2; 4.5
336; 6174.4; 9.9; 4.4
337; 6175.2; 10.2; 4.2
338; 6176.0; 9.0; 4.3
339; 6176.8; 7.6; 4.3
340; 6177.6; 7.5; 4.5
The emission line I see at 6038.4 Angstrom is [O III] 5007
